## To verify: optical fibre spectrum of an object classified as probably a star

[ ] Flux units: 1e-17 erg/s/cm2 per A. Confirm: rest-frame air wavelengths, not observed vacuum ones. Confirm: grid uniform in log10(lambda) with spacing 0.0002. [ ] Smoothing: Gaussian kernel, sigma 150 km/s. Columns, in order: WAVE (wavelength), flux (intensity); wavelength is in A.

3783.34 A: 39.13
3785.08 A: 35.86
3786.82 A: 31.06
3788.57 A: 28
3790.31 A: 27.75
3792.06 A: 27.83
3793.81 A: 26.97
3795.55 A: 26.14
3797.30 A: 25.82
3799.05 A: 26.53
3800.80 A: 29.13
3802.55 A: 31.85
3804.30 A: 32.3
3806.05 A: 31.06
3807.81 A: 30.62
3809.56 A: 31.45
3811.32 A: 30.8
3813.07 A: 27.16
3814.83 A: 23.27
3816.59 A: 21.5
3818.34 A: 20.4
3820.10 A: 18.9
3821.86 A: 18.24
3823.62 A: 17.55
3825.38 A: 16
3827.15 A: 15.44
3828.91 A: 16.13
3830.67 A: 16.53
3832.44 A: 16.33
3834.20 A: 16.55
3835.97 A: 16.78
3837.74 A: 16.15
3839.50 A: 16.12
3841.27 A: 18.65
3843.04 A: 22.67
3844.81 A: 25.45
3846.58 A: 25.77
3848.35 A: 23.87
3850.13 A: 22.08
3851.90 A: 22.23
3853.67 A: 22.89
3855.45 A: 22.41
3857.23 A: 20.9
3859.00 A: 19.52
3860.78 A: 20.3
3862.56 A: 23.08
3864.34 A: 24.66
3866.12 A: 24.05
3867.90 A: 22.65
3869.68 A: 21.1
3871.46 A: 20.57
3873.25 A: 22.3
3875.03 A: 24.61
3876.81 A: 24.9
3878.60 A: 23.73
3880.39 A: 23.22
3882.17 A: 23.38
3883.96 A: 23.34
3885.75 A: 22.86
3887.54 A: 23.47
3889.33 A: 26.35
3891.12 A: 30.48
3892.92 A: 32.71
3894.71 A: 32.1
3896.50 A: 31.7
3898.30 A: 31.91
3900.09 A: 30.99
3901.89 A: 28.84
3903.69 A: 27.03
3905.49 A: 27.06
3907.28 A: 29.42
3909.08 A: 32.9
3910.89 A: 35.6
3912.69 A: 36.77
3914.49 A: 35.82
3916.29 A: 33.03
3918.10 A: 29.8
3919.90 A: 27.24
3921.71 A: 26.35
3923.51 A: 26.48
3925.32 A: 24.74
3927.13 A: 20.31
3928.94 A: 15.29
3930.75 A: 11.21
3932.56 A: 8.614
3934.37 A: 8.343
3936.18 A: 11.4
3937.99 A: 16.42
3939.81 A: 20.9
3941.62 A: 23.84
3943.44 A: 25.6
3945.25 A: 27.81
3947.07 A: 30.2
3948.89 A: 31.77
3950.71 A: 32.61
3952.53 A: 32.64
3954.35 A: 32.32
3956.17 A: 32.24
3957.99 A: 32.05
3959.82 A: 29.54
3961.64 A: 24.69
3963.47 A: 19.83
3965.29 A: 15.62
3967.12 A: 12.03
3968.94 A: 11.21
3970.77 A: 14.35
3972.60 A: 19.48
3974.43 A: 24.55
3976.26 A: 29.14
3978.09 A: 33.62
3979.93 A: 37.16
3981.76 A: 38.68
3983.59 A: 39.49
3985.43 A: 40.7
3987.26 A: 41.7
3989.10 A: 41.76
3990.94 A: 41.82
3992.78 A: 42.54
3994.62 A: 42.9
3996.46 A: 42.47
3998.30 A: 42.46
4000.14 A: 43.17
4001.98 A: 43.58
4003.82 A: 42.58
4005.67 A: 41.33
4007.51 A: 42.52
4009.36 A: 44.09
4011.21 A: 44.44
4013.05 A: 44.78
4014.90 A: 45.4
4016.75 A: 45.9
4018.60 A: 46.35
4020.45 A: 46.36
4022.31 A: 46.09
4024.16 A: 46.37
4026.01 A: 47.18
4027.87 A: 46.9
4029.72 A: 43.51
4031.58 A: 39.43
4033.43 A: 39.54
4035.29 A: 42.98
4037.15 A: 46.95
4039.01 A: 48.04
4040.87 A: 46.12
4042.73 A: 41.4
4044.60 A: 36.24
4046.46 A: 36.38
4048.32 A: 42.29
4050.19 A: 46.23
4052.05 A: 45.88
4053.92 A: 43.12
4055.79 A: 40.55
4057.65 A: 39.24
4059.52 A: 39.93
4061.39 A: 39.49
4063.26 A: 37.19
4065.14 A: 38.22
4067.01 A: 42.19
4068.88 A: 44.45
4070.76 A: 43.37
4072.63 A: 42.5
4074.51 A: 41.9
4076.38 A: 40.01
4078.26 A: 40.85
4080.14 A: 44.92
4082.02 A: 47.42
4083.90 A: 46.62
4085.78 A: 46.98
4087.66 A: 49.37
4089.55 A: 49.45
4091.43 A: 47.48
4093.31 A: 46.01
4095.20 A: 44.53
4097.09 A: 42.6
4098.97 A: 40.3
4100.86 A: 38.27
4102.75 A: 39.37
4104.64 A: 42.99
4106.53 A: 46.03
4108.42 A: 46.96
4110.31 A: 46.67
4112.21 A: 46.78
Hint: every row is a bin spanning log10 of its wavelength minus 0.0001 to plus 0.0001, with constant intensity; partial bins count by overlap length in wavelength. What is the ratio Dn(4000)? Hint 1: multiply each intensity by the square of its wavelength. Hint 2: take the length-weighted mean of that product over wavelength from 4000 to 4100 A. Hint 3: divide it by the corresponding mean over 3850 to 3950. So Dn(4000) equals 1.89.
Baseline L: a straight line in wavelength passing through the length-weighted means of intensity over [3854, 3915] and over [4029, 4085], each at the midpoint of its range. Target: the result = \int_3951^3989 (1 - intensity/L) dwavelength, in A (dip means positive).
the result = 6.55 A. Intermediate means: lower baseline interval 26.4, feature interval 28.4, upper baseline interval 42.2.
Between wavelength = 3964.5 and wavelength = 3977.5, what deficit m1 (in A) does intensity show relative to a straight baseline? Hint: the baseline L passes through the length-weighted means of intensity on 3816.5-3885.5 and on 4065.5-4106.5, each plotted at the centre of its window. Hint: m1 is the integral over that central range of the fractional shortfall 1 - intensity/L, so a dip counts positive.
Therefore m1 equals 5.66 A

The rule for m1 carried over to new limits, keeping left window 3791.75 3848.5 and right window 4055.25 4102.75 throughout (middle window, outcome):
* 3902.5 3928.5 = 0.9 A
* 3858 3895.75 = 4.3 A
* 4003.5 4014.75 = -1.8 A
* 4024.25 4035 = -1.2 A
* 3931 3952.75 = 7.1 A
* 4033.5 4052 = -1.3 A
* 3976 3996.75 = -2.2 A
